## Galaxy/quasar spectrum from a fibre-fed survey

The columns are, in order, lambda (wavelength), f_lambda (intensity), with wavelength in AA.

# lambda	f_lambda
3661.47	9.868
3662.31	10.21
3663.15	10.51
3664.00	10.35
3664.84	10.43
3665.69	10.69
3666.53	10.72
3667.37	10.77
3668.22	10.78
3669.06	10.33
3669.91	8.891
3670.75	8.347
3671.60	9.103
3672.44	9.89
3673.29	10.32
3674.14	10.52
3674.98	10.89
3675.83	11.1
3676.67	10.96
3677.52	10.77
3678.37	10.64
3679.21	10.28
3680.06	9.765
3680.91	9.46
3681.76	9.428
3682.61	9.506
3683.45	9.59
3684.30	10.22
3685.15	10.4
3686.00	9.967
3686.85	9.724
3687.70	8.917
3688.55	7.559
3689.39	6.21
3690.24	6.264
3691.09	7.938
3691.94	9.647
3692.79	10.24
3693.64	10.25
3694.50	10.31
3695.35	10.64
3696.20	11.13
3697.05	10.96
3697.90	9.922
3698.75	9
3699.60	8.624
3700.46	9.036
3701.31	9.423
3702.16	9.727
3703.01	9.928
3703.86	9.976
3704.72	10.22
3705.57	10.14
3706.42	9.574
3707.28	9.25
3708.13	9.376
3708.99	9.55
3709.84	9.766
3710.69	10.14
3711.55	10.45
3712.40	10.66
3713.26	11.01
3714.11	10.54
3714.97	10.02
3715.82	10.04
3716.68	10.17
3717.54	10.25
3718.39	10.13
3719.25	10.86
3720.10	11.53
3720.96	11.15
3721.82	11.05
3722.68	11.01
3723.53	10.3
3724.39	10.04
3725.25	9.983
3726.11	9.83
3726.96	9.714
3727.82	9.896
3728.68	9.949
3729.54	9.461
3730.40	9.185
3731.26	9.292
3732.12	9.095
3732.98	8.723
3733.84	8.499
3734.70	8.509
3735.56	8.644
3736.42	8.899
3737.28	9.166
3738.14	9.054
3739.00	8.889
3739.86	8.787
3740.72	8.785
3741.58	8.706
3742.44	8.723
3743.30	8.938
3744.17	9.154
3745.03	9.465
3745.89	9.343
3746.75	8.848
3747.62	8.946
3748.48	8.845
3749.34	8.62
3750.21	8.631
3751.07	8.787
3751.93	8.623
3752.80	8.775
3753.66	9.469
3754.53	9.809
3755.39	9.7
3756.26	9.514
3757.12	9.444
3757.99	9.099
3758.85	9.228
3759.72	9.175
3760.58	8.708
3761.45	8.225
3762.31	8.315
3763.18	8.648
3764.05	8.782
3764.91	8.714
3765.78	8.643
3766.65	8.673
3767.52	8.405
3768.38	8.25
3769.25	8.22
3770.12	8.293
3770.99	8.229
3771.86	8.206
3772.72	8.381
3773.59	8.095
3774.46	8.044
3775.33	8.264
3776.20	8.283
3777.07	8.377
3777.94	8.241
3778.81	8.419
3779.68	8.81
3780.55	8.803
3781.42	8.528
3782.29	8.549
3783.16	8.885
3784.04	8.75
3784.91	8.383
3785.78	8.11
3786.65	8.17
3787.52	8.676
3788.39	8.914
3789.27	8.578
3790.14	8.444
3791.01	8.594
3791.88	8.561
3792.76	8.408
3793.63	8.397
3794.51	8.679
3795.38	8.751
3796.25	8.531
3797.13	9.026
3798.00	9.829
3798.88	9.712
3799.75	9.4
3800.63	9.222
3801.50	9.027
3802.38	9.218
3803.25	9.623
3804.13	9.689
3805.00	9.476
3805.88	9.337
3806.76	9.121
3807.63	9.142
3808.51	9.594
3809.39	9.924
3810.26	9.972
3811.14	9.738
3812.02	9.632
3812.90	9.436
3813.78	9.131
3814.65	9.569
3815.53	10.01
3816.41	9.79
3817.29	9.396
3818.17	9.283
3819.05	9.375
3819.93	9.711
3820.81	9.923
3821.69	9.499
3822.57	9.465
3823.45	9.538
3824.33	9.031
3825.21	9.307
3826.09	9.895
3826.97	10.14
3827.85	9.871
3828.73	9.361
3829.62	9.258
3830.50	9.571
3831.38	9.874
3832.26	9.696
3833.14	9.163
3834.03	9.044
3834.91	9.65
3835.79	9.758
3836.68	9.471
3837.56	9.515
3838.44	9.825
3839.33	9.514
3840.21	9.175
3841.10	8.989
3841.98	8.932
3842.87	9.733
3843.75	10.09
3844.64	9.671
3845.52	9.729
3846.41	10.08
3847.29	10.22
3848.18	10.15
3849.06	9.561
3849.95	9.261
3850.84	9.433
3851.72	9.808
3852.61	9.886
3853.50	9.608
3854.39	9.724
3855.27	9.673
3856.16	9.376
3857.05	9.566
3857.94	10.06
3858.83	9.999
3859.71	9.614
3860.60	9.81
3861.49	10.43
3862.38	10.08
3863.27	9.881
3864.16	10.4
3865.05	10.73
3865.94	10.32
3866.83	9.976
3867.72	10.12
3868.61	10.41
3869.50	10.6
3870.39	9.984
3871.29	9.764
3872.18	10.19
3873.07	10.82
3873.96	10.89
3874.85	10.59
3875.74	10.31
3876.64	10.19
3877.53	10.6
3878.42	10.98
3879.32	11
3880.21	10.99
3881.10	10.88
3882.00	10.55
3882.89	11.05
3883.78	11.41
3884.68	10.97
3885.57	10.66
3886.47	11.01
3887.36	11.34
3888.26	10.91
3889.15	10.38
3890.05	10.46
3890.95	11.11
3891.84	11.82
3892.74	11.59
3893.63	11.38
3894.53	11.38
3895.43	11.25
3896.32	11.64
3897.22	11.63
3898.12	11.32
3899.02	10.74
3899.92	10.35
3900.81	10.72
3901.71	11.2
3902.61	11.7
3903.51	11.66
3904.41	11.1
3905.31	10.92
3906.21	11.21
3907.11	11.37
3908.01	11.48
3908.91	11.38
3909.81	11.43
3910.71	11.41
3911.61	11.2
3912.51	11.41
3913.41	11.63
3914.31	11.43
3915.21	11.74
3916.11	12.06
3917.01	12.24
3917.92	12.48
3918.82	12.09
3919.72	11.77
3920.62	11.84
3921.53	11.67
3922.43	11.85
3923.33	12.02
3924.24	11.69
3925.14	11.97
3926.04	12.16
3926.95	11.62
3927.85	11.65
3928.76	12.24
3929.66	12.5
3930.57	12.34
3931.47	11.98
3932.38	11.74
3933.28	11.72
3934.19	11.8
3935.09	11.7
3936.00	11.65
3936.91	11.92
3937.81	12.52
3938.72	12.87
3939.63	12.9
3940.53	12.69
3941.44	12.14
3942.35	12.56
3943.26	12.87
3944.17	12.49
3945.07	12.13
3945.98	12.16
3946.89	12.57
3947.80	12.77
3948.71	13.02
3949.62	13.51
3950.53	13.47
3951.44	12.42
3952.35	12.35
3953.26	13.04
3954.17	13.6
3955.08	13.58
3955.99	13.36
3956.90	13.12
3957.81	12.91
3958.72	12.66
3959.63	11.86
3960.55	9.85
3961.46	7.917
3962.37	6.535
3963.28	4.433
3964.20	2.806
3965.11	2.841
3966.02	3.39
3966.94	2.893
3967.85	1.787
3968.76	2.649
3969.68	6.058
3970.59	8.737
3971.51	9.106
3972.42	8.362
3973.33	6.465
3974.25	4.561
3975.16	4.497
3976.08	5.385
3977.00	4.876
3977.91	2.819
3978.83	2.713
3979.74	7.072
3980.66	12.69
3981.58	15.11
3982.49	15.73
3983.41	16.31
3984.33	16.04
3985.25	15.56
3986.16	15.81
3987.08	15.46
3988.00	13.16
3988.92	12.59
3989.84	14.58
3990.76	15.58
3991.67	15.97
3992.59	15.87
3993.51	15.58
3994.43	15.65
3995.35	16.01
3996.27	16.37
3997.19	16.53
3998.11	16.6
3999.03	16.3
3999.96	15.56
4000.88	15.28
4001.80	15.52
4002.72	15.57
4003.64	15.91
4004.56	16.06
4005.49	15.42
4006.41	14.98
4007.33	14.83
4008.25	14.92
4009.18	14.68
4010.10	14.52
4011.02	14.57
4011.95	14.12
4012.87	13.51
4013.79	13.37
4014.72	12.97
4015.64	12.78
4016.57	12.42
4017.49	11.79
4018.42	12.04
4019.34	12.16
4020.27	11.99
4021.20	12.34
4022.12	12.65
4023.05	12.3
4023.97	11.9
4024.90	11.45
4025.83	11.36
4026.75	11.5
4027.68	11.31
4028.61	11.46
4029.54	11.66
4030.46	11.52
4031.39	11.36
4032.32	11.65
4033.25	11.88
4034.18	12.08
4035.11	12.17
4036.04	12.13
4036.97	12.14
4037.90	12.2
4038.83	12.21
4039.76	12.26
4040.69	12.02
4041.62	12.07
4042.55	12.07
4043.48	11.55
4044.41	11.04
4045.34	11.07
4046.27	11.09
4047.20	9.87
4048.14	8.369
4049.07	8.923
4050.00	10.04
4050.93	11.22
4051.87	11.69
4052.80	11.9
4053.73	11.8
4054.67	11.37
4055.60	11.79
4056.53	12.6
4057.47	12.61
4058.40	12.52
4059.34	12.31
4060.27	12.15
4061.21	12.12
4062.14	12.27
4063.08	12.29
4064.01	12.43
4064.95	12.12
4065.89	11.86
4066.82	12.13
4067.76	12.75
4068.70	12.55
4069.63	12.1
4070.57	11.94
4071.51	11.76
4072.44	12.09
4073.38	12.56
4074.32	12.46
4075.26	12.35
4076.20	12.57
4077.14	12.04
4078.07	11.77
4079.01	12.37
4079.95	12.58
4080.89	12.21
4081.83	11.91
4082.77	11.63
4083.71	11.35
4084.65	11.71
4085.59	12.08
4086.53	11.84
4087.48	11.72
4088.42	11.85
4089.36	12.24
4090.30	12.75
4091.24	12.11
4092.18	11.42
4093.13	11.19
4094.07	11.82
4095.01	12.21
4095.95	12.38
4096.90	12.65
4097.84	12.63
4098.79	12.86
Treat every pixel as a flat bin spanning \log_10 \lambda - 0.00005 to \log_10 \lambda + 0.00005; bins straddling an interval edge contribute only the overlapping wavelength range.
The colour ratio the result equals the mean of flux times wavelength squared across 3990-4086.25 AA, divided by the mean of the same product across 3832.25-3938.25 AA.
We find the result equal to 1.27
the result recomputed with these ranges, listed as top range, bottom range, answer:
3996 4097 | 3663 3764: 1.54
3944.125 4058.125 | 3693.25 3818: 1.44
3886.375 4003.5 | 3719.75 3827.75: 1.38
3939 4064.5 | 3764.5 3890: 1.36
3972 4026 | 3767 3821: 1.62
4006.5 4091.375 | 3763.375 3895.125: 1.41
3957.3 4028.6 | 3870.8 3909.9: 1.12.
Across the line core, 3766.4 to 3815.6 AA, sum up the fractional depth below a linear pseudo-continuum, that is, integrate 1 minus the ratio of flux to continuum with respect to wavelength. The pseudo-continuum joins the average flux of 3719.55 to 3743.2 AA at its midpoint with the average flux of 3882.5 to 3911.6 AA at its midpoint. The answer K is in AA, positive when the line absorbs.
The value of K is 6.2 AA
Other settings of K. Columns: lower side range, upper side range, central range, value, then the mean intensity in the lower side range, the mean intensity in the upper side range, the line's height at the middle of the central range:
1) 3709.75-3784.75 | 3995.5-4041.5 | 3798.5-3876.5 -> 6.2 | 9.19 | 13.3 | 10.6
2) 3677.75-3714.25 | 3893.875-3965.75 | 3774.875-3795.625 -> 3.7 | 9.66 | 11.5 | 10.4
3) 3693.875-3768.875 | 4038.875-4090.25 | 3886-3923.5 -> -2.5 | 9.49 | 11.8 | 10.7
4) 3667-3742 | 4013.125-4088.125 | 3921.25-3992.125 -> 3.0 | 9.74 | 11.9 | 11.3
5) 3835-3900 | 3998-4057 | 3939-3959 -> -2.4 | 10.3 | 12.6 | 11.5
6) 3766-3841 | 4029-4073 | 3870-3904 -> -3.3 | 9.08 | 11.7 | 9.98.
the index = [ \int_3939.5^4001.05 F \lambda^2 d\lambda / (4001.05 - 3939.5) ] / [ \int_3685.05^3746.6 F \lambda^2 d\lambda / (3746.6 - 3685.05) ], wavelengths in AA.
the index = 1.34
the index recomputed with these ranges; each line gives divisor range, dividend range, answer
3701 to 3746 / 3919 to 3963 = 1.39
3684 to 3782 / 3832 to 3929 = 1.25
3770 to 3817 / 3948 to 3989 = 1.18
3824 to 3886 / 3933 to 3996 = 1.15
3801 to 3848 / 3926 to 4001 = 1.28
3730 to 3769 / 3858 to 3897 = 1.28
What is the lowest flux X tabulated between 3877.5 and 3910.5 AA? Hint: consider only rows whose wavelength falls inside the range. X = 10.35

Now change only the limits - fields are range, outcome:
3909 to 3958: 11.2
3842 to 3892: 9.261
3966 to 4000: 1.787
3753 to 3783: 8.044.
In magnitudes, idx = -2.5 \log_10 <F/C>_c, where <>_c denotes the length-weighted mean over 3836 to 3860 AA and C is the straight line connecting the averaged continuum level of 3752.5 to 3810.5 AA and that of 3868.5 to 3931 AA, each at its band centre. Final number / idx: 0.059 mag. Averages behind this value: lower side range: 8.83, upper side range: 11.3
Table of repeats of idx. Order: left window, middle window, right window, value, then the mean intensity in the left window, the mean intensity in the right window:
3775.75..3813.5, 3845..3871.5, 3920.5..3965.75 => 0.01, 8.95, 11.6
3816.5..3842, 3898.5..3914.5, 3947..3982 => -0.24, 9.5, 8.58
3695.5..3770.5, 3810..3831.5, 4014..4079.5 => 0.06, 9.44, 11.9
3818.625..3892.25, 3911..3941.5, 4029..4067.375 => -0.13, 10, 11.7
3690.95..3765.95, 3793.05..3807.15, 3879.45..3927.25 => 0.12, 9.53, 11.4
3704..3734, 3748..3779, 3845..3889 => 0.17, 10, 10.3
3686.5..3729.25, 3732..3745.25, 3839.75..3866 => 0.11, 9.84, 9.79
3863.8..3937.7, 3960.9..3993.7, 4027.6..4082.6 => 0.25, 11.3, 11.8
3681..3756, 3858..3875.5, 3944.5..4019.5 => 0.06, 9.53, 11.8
